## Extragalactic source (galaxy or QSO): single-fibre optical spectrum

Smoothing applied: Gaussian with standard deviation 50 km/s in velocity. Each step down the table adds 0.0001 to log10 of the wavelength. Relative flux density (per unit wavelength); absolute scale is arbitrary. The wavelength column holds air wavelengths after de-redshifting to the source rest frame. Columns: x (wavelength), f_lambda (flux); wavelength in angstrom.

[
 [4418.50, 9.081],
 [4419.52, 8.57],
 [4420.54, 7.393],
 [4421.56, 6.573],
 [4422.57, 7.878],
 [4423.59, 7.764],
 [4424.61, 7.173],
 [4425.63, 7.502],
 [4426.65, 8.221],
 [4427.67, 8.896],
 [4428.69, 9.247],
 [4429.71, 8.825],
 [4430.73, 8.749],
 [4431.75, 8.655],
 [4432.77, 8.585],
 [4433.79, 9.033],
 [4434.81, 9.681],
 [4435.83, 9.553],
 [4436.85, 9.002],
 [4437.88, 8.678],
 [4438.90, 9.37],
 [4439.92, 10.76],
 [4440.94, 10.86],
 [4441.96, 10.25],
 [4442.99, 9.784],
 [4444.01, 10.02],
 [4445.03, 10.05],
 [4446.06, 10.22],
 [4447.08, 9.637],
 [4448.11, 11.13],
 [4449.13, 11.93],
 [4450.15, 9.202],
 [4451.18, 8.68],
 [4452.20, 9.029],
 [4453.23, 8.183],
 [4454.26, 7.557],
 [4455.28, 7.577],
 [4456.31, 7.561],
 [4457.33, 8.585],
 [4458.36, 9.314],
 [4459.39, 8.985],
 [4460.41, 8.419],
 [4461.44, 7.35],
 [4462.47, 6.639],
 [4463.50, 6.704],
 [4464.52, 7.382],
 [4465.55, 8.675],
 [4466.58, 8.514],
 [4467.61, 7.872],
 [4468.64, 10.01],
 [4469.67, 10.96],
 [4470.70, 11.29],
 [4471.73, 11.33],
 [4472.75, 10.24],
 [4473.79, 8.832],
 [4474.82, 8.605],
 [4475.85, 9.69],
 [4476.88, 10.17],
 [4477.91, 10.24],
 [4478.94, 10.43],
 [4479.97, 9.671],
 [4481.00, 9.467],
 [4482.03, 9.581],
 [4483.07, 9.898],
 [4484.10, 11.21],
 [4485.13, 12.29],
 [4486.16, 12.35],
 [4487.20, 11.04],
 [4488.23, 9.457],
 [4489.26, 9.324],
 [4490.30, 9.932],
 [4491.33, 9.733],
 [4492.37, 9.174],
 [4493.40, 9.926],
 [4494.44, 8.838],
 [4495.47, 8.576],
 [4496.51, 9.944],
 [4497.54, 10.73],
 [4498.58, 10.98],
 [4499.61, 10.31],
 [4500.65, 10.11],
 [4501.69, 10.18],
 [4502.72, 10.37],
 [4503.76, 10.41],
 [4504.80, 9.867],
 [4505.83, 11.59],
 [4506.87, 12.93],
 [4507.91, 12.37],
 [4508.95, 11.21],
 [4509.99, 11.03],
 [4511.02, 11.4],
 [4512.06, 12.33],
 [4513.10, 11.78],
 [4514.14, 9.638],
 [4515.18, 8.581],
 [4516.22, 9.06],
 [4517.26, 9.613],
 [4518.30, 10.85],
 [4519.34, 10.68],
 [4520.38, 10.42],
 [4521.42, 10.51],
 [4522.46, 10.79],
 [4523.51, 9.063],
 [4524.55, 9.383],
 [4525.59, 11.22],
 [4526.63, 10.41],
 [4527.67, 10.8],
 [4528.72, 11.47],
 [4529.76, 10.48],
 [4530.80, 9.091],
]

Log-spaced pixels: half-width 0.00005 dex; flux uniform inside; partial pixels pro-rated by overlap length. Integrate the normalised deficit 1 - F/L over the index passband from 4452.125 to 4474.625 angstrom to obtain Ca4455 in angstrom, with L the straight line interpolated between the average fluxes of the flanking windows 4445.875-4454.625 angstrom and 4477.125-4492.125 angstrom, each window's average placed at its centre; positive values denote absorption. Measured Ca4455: 2.6 angstrom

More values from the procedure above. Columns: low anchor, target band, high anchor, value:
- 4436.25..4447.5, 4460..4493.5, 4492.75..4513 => 2.5 angstrom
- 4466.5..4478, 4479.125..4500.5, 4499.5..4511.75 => 0.7 angstrom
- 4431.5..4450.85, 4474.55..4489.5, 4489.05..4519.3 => -0.1 angstrom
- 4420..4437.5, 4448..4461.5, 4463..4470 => -0.5 angstrom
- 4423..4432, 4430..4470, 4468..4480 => 0.5 angstrom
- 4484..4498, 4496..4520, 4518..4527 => -1.0 angstrom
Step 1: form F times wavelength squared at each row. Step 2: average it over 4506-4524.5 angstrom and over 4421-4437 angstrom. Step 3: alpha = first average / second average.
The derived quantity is 1.3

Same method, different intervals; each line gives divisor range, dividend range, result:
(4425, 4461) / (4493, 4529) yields 1.18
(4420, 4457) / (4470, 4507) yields 1.16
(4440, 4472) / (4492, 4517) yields 1.17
